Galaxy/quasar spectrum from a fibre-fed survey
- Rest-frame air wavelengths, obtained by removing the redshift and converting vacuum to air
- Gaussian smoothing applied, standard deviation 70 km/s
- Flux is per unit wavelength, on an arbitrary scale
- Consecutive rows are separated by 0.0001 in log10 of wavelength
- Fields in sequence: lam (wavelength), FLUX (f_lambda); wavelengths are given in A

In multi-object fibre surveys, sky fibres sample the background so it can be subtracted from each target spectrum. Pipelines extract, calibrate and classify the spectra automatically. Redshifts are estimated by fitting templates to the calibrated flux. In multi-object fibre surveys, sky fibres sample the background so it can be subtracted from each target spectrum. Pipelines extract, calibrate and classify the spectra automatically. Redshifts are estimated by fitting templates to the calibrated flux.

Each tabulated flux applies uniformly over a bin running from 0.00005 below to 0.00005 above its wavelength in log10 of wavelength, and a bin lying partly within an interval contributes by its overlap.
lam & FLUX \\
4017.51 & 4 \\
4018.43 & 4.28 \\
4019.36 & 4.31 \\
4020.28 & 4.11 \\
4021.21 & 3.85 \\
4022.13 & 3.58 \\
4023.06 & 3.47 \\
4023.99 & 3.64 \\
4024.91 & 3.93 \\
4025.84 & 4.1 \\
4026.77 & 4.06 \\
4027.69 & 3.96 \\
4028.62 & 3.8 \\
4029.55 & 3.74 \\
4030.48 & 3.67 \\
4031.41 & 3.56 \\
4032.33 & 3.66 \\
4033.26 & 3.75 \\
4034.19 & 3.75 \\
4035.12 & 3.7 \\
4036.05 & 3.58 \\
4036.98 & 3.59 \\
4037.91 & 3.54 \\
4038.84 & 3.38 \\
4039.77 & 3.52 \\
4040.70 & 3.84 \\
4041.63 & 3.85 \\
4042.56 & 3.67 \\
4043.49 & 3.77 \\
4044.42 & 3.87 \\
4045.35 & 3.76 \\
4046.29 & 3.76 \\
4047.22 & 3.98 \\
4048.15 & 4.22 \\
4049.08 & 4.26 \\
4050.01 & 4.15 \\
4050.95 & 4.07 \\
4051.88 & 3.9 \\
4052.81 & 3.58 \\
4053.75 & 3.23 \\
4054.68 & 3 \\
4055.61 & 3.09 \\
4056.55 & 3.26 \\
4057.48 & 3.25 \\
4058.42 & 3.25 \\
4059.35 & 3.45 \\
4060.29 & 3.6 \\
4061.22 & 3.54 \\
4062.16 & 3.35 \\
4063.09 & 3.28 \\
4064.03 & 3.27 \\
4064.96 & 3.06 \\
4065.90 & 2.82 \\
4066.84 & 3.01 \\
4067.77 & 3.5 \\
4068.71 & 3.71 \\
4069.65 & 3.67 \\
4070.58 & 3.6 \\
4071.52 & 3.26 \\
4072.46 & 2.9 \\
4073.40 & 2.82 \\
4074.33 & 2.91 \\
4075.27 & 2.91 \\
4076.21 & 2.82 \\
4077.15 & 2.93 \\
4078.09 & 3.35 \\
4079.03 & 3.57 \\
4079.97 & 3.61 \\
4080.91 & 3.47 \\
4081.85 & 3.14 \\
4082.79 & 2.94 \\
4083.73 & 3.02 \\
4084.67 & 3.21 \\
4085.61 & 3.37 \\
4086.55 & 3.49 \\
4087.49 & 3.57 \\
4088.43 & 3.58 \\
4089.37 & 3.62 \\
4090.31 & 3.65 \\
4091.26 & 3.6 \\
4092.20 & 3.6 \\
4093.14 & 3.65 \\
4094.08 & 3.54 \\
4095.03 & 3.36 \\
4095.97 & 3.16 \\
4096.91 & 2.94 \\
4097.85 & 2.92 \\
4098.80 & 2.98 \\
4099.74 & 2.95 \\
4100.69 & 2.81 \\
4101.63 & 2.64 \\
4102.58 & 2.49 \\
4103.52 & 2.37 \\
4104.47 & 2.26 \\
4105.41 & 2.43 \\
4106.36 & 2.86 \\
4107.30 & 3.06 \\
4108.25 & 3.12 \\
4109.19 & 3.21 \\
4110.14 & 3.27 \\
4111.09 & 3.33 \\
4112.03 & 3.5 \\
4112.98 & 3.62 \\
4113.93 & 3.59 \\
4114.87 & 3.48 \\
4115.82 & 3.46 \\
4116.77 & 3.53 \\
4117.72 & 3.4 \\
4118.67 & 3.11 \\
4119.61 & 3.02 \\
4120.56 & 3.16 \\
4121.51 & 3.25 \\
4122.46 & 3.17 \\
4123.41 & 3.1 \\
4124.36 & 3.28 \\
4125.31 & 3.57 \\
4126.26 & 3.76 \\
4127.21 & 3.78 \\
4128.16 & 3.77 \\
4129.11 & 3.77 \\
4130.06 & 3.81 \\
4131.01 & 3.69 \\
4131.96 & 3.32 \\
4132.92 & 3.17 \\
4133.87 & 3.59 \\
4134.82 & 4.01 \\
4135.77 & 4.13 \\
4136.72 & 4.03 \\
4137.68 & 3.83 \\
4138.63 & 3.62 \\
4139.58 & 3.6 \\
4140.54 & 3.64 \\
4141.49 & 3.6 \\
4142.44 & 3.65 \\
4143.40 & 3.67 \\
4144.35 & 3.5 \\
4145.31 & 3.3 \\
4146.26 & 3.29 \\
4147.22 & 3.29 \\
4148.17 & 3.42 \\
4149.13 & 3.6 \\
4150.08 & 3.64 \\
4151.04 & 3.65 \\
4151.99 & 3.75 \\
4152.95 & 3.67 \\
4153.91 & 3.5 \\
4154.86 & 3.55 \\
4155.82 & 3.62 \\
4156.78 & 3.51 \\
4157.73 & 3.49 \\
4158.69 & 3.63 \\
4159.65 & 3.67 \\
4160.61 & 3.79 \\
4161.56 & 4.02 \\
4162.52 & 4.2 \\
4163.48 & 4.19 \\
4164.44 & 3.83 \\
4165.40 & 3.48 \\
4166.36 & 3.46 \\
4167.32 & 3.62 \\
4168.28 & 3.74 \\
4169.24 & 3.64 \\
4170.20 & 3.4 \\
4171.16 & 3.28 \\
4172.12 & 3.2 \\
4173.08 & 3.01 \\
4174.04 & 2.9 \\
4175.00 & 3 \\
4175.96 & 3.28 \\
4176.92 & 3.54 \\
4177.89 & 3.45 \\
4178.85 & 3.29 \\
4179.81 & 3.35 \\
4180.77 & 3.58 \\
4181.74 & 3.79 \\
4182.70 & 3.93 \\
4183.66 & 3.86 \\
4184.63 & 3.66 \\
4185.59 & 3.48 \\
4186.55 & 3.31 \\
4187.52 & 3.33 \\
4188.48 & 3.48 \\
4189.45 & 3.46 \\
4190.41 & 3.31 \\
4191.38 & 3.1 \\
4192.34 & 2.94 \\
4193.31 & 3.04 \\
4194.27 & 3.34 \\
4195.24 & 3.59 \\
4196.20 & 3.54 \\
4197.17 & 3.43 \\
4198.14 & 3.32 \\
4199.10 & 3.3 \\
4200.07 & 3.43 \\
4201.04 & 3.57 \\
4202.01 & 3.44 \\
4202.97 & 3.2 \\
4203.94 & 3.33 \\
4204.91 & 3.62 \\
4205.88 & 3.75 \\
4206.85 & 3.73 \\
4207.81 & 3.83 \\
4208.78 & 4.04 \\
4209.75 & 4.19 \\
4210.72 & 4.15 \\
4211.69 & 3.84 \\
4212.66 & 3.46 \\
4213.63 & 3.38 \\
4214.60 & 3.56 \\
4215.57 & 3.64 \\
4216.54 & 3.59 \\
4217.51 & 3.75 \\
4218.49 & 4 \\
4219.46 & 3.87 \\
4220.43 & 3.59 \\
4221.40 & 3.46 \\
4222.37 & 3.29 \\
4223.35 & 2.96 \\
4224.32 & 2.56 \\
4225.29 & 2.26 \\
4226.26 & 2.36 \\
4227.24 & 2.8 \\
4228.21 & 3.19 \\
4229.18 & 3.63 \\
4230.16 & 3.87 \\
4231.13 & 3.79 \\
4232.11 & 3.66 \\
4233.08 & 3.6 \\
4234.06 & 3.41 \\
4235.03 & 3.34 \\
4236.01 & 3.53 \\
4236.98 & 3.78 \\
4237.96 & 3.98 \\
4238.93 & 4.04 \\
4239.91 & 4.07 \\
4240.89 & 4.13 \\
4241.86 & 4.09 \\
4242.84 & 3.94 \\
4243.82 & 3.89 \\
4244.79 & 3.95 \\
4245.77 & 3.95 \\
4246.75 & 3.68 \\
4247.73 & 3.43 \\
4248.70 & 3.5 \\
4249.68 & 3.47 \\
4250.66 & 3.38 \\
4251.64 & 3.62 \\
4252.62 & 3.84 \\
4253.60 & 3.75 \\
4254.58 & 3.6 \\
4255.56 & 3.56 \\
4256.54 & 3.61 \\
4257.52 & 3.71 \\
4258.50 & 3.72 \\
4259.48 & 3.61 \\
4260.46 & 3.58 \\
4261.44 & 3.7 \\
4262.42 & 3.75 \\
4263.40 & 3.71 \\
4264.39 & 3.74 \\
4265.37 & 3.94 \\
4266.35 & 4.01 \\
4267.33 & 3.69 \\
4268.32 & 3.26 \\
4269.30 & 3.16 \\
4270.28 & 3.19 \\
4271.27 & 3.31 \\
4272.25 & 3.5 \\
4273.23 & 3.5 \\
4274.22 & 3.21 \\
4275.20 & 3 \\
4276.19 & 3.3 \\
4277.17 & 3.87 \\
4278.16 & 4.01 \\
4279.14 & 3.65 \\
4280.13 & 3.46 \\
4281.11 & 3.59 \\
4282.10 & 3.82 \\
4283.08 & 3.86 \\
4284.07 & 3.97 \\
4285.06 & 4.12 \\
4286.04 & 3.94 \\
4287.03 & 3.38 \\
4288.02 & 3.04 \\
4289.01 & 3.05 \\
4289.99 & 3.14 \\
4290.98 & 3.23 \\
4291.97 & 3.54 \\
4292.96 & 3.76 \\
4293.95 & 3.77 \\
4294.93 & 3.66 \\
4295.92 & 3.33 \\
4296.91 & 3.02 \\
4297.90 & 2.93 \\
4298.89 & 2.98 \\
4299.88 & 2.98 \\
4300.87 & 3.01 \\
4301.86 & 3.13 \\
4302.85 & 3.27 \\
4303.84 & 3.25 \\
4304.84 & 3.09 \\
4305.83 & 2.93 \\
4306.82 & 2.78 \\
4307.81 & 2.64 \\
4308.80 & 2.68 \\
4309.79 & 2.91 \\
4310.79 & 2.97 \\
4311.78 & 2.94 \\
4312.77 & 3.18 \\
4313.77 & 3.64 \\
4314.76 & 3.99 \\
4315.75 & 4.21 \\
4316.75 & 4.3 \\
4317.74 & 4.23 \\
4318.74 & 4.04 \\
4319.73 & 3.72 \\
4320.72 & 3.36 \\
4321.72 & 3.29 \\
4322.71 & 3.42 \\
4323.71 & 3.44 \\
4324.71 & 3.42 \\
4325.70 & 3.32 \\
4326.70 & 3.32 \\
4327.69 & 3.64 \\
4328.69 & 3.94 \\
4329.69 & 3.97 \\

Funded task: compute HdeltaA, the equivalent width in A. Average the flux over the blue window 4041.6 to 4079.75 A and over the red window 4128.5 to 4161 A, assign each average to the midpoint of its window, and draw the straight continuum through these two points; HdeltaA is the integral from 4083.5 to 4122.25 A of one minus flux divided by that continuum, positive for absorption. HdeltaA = 3.61 A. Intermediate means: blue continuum 3.44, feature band 3.2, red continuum 3.62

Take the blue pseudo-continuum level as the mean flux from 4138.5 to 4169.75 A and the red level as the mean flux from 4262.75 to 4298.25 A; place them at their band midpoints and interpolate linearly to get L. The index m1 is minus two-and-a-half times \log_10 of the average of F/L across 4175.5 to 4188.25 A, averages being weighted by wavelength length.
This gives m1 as 0.025 mag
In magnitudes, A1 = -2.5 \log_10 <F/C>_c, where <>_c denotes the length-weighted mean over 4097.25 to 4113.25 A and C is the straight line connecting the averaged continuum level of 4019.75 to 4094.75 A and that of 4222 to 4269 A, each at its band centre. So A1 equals 0.21 mag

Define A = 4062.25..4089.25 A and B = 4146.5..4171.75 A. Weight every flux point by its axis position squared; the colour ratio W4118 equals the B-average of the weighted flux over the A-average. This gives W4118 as 1.16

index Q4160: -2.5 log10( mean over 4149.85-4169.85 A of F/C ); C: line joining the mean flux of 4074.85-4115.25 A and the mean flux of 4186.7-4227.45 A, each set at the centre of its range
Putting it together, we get -0.11 mag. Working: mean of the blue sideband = 3.19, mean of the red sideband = 3.43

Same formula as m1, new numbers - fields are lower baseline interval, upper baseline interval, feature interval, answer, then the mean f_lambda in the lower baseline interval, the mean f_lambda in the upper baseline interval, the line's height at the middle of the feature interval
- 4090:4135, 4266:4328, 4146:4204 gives -0.055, 3.27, 3.42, 3.32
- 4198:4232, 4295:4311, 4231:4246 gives -0.141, 3.48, 3.01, 3.36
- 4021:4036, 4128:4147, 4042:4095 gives 0.085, 3.76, 3.64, 3.72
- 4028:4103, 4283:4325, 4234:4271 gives -0.094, 3.42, 3.38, 3.39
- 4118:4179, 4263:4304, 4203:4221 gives -0.067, 3.54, 3.46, 3.5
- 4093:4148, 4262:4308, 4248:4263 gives -0.069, 3.33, 3.42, 3.4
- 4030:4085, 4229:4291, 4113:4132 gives 0.018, 3.46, 3.64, 3.52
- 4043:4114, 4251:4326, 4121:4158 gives -0.070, 3.31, 3.47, 3.36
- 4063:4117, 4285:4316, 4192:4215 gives -0.103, 3.2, 3.25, 3.23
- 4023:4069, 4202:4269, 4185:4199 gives 0.087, 3.62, 3.61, 3.61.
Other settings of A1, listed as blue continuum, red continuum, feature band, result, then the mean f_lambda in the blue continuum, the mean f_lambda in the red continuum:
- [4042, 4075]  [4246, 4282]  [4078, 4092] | 0.02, 3.48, 3.58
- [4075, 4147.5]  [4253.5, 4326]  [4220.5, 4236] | 0.06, 3.34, 3.46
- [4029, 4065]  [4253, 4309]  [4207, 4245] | -0.04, 3.62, 3.44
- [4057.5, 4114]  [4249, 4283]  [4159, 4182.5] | -0.05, 3.21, 3.59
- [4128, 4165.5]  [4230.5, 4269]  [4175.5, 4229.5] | 0.07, 3.66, 3.72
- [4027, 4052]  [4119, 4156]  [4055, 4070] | 0.13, 3.79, 3.56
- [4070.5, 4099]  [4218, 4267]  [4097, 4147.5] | 0.01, 3.27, 3.6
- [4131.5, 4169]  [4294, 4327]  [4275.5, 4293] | -0.07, 3.65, 3.32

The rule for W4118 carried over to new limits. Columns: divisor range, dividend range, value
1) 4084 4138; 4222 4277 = 1.14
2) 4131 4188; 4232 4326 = 1.05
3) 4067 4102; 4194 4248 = 1.17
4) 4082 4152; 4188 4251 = 1.10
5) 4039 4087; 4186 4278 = 1.12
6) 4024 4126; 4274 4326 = 1.12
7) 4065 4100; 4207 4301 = 1.18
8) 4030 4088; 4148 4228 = 1.07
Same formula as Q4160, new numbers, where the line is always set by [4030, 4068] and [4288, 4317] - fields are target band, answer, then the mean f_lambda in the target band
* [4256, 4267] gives -0.14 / 3.73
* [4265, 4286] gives -0.10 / 3.6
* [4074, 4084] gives 0.12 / 3.16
